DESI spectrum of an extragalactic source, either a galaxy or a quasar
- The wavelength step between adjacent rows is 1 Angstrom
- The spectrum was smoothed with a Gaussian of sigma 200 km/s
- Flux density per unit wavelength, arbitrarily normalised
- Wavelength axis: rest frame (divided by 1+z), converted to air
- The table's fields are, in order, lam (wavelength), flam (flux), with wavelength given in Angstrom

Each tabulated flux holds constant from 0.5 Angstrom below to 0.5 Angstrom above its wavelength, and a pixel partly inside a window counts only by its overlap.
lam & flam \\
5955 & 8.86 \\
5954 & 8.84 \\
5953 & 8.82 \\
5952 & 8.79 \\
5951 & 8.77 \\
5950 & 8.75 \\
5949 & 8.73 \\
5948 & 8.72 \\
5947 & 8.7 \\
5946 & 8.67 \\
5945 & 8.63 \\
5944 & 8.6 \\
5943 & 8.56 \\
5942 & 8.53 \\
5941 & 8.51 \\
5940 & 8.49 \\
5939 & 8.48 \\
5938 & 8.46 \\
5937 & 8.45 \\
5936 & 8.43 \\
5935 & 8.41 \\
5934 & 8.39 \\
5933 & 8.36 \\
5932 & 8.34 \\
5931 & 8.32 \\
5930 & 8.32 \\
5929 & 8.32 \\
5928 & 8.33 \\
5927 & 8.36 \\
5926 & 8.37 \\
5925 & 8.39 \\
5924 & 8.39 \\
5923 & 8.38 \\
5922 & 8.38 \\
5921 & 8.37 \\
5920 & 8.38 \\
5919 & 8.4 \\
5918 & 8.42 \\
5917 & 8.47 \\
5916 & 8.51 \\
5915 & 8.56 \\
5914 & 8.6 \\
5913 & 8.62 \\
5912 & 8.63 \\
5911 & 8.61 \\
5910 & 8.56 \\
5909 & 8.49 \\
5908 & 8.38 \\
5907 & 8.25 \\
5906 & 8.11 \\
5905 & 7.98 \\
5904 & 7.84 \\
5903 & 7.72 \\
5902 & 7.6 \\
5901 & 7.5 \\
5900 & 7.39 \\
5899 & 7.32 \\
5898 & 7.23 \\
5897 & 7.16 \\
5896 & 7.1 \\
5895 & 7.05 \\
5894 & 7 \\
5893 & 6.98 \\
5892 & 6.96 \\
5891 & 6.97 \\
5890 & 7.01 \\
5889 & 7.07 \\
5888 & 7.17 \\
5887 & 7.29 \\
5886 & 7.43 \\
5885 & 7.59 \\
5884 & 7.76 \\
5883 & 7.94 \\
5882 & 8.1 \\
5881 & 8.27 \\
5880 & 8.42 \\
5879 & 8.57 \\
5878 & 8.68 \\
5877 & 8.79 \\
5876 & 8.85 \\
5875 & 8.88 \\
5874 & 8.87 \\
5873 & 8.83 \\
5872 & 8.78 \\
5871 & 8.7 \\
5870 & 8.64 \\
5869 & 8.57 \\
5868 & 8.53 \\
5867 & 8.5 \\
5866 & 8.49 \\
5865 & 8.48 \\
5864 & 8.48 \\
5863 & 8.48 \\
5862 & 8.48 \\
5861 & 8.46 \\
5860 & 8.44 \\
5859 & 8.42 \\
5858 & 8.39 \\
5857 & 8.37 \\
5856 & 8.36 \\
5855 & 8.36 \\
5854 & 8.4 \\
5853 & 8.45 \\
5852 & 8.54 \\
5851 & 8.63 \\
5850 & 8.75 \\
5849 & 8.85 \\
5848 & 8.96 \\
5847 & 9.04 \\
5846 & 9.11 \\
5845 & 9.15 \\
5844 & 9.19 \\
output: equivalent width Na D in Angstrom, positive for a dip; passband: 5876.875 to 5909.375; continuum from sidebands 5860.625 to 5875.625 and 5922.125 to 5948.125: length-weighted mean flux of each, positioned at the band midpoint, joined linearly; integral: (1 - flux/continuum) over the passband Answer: 3.4 Angstrom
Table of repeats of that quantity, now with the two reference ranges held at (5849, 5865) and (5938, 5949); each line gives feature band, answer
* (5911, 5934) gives 0.4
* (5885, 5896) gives 1.8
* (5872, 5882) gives -0.2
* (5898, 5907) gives 0.9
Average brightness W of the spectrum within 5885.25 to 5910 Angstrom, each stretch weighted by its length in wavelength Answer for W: 7.48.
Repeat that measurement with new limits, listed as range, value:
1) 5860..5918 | 8.07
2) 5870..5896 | 7.92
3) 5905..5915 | 8.45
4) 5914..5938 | 8.4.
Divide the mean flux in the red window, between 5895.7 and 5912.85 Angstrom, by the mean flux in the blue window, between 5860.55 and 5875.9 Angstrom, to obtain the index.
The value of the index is 0.92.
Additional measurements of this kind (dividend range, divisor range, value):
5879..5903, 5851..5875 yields 0.87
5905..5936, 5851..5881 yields 0.98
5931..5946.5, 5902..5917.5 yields 1.02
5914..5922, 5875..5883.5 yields 1.00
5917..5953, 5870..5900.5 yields 1.09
